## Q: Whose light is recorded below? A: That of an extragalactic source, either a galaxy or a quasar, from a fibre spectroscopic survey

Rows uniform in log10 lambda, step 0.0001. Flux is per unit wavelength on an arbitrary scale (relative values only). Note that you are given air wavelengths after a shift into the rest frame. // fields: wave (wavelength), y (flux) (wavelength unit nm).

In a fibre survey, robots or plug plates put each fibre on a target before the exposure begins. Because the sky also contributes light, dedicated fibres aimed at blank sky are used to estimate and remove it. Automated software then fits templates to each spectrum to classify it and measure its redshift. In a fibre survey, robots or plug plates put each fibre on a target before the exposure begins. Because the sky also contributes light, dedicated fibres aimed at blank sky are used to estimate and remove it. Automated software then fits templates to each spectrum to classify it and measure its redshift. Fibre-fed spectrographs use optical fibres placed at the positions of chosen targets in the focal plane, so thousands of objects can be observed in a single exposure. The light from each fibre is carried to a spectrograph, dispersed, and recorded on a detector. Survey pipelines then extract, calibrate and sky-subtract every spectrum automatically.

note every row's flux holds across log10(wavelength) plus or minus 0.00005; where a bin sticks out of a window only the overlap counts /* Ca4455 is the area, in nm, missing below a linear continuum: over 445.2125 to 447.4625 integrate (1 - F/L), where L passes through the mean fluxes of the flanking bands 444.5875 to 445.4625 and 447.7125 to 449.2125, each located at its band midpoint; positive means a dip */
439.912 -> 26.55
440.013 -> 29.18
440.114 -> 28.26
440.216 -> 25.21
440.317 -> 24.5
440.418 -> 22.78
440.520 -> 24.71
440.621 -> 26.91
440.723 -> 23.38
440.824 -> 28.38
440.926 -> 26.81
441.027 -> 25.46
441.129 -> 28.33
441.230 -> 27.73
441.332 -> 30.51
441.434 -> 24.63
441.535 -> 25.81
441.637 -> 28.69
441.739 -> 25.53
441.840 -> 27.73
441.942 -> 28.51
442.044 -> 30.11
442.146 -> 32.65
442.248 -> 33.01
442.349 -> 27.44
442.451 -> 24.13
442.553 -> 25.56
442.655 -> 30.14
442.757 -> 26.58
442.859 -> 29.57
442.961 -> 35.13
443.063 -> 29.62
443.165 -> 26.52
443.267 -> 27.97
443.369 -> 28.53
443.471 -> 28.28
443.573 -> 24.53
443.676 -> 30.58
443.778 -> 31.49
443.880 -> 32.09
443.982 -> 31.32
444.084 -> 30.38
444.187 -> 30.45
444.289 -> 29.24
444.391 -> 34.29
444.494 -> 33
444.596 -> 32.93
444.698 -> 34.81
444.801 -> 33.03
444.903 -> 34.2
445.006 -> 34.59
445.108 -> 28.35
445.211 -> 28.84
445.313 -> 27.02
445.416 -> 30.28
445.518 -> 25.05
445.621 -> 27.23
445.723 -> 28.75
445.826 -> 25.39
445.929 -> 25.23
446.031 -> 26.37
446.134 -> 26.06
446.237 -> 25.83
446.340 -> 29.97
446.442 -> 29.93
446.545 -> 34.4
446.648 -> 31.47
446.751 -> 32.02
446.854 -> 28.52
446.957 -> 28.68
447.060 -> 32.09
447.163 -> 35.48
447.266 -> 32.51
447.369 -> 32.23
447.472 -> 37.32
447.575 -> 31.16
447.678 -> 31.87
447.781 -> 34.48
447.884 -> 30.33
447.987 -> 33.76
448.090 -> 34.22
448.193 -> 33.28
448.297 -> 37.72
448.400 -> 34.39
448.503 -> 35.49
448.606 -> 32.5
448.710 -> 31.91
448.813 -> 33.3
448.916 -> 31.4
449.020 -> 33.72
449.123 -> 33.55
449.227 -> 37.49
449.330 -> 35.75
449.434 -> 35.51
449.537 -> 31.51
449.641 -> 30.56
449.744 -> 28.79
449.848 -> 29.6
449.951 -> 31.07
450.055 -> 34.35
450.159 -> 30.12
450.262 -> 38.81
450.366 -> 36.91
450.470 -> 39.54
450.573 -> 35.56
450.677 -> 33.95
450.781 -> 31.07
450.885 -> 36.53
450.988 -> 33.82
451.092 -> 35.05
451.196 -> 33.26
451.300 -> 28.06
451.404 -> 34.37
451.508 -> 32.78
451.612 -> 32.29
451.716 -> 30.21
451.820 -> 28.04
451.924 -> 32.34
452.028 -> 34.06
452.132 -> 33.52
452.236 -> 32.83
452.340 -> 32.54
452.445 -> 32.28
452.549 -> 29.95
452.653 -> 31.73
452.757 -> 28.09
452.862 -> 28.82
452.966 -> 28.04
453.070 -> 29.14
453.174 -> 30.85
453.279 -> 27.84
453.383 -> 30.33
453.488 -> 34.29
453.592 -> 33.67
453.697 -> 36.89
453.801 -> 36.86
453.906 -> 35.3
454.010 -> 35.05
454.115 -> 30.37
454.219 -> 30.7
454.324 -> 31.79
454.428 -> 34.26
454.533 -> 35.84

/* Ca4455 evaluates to 0.20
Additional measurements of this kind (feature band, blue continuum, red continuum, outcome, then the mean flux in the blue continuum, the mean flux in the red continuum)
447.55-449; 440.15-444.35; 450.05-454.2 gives -0.11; 28.1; 32.7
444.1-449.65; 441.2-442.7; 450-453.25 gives -0.24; 28.1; 32.5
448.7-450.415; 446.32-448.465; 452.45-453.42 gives -0.09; 32.7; 29.6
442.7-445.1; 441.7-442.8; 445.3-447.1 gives -0.20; 28.4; 28.6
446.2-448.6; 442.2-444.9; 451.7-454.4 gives -0.13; 30.1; 31.8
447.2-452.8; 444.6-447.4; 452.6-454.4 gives -0.40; 30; 31.8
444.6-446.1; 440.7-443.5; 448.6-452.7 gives 0.03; 28.1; 33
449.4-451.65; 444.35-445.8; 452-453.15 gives -0.18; 30.8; 30.9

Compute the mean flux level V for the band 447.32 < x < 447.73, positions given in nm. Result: 33.2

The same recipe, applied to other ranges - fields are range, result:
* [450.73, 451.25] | 33.9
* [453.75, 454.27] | 33.7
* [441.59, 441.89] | 27.3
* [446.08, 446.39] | 27.2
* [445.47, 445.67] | 26.1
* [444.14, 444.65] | 32.1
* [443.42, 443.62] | 26.5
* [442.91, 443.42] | 29.6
